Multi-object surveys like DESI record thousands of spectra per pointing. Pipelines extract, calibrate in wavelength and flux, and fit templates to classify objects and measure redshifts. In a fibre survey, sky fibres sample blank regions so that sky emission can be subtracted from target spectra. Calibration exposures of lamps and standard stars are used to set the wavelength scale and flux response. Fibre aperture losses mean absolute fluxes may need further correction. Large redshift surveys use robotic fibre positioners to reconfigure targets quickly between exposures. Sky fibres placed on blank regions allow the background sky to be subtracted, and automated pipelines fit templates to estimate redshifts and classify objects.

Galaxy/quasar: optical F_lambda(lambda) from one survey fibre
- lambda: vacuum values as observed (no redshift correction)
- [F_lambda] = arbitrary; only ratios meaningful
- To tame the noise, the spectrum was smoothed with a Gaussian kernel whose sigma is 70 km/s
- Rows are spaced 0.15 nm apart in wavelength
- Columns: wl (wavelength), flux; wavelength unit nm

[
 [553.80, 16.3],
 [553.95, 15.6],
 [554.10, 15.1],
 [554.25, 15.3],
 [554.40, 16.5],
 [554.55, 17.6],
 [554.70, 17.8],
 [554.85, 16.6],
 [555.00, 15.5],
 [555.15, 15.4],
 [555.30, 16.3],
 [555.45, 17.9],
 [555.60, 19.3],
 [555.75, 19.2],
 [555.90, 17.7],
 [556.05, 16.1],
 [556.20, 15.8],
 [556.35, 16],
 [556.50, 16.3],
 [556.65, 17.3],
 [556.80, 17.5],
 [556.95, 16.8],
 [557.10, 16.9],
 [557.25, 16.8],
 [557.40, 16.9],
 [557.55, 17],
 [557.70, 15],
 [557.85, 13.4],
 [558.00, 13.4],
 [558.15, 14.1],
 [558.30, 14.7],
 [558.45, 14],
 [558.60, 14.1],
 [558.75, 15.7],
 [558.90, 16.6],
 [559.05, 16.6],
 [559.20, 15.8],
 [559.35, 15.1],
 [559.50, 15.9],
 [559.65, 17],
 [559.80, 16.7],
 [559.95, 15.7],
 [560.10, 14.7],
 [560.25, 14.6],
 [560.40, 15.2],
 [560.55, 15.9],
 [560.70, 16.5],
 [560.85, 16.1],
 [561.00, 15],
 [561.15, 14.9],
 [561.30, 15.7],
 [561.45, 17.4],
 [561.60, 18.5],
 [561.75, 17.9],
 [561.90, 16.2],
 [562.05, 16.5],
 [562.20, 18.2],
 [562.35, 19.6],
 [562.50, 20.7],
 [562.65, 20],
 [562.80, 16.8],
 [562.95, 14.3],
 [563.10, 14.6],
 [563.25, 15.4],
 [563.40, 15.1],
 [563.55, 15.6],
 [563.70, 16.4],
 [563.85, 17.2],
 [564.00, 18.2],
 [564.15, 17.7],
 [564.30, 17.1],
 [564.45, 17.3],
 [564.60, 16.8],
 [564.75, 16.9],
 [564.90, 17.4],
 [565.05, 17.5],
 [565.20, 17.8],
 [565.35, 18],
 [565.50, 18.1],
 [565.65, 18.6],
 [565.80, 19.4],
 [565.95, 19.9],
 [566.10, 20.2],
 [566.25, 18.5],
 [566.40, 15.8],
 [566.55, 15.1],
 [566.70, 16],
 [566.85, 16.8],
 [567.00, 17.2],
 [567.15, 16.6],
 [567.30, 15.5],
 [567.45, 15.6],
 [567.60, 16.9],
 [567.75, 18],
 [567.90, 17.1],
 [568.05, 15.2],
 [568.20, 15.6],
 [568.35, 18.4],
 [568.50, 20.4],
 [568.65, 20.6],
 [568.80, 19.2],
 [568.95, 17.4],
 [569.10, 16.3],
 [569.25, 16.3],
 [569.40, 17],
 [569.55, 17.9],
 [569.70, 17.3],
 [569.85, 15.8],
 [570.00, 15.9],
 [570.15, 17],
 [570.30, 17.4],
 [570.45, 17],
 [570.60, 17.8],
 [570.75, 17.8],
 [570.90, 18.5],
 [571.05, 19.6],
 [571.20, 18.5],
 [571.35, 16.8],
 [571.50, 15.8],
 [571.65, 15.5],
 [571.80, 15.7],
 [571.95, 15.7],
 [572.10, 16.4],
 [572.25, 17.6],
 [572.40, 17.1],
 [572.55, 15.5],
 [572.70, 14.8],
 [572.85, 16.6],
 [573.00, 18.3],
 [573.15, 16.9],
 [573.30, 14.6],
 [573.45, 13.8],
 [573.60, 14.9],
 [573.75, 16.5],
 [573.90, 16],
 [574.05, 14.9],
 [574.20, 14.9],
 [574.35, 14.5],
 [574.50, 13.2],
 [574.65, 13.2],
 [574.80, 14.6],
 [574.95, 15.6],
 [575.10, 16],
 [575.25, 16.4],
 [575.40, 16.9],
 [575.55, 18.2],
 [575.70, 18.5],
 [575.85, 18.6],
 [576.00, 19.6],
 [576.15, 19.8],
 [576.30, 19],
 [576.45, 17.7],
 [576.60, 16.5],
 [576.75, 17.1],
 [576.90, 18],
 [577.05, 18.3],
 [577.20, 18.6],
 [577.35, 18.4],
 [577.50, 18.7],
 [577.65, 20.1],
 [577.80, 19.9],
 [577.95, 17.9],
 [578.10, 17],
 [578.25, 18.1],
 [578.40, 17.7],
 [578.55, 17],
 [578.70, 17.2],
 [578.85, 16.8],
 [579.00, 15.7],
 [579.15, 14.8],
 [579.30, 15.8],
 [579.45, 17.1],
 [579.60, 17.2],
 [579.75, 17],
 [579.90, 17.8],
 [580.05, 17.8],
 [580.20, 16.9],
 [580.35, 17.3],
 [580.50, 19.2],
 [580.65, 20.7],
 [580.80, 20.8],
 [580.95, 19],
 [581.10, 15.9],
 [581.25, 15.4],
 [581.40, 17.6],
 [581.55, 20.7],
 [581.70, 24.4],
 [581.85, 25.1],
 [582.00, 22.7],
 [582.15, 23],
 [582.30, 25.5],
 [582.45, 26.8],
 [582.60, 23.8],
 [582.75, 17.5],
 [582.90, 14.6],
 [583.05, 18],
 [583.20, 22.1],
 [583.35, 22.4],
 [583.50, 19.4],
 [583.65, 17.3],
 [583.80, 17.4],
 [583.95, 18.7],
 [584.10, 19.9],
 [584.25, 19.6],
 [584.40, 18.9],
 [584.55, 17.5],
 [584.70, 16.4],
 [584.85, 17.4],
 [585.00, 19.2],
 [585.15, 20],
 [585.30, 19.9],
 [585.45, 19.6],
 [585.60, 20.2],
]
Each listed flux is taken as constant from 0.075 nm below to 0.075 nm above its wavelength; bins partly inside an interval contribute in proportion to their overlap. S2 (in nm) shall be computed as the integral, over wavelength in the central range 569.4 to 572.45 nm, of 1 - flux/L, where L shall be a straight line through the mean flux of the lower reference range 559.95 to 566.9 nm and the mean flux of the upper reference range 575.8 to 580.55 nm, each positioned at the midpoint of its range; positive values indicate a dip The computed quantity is 0.057 nm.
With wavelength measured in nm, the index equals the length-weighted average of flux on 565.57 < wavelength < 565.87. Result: 19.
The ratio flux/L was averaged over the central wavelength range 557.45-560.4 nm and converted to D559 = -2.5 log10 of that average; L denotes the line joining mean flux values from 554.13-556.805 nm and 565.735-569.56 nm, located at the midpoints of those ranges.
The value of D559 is 0.12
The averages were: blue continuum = 16.8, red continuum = 17.4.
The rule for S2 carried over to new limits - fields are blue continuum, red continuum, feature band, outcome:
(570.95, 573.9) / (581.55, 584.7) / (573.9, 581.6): 0.47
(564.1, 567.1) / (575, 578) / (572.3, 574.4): 0.27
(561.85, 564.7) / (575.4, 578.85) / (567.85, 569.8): -0.01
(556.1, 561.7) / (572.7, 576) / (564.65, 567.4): -0.28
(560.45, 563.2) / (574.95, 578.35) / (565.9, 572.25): 0.11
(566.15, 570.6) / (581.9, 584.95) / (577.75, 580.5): 0.28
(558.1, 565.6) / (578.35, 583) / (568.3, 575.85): 0.50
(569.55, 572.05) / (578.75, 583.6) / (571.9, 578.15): 0.40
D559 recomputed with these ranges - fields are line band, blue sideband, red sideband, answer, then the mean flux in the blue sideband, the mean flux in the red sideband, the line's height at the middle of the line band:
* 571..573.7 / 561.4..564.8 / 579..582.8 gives 0.13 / 17.1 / 19.5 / 18.4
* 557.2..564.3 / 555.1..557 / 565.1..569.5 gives 0.07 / 17.1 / 17.5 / 17.3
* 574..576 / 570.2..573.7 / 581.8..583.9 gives 0.12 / 16.6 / 21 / 17.9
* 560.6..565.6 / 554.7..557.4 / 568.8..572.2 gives 0.00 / 16.9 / 17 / 17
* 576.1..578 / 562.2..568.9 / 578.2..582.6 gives 0.01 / 17.4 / 19.1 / 18.7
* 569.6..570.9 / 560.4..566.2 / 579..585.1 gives 0.05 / 17.2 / 19.2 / 17.9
